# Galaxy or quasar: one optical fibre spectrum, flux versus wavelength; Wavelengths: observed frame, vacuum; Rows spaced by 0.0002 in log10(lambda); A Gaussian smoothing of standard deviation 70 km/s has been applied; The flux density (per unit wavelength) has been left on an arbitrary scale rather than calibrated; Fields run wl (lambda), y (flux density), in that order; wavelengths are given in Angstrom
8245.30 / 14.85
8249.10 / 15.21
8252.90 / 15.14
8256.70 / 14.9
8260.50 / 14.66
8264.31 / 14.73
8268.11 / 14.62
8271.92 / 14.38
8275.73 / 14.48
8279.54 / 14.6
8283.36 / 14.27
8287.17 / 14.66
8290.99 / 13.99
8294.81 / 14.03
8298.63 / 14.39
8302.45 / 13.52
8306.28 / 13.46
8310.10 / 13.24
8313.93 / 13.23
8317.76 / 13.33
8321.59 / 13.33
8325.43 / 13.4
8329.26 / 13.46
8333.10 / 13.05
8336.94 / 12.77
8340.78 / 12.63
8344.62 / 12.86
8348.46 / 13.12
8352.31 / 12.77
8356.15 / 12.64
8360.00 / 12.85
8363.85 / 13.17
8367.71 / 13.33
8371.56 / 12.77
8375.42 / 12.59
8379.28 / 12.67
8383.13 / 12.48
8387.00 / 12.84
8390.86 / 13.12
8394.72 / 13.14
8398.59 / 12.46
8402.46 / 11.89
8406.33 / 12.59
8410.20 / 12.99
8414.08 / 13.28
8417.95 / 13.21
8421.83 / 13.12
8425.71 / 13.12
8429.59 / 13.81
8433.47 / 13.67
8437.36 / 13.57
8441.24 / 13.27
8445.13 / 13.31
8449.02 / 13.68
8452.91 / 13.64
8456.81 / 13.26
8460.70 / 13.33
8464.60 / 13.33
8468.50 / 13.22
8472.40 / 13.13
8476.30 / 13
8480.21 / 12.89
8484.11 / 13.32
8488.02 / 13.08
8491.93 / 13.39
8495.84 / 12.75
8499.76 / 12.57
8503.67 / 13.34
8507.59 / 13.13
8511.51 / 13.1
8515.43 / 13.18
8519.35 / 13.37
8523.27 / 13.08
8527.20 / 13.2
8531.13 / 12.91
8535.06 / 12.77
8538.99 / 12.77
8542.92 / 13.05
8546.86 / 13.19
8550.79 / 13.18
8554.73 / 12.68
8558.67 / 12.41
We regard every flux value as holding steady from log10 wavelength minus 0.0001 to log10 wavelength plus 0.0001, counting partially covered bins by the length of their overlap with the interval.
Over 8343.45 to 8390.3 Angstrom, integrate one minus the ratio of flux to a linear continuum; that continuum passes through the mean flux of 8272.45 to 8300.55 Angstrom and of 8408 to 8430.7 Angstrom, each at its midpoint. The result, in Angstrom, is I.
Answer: 2.8 Angstrom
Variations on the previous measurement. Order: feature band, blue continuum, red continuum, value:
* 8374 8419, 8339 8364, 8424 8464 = 1.3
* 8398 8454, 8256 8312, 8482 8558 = 1.4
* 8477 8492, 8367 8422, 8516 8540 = -0.2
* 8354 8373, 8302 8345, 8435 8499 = 0.4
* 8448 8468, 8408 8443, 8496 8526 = -0.3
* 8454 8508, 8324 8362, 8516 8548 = -0.5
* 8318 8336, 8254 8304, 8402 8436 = 0.9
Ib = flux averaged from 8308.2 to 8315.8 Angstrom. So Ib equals 13.2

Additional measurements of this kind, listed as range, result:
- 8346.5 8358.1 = 12.8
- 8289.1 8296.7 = 14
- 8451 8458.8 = 13.4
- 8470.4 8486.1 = 13.1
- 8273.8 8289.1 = 14.5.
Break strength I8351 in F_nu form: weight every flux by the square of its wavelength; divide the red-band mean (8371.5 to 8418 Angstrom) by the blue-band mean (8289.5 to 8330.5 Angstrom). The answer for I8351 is 1.0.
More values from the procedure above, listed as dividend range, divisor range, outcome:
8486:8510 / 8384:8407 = 1.05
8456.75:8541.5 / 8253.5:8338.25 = 0.98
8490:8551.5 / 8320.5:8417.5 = 1.05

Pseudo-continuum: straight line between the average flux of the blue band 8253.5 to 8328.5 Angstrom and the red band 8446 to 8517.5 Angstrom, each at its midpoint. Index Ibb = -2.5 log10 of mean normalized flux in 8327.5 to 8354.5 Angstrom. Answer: 0.07 mag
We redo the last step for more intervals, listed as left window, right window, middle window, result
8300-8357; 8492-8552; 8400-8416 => 0.04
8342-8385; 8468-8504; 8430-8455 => -0.05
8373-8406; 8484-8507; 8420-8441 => -0.05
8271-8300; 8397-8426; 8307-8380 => 0.05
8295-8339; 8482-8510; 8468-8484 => 0.00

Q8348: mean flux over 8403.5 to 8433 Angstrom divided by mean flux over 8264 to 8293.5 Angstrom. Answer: 0.9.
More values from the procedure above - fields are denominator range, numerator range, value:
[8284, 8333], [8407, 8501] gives 0.97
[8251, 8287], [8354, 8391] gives 0.88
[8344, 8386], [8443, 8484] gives 1.03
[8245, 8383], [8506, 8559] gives 0.95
